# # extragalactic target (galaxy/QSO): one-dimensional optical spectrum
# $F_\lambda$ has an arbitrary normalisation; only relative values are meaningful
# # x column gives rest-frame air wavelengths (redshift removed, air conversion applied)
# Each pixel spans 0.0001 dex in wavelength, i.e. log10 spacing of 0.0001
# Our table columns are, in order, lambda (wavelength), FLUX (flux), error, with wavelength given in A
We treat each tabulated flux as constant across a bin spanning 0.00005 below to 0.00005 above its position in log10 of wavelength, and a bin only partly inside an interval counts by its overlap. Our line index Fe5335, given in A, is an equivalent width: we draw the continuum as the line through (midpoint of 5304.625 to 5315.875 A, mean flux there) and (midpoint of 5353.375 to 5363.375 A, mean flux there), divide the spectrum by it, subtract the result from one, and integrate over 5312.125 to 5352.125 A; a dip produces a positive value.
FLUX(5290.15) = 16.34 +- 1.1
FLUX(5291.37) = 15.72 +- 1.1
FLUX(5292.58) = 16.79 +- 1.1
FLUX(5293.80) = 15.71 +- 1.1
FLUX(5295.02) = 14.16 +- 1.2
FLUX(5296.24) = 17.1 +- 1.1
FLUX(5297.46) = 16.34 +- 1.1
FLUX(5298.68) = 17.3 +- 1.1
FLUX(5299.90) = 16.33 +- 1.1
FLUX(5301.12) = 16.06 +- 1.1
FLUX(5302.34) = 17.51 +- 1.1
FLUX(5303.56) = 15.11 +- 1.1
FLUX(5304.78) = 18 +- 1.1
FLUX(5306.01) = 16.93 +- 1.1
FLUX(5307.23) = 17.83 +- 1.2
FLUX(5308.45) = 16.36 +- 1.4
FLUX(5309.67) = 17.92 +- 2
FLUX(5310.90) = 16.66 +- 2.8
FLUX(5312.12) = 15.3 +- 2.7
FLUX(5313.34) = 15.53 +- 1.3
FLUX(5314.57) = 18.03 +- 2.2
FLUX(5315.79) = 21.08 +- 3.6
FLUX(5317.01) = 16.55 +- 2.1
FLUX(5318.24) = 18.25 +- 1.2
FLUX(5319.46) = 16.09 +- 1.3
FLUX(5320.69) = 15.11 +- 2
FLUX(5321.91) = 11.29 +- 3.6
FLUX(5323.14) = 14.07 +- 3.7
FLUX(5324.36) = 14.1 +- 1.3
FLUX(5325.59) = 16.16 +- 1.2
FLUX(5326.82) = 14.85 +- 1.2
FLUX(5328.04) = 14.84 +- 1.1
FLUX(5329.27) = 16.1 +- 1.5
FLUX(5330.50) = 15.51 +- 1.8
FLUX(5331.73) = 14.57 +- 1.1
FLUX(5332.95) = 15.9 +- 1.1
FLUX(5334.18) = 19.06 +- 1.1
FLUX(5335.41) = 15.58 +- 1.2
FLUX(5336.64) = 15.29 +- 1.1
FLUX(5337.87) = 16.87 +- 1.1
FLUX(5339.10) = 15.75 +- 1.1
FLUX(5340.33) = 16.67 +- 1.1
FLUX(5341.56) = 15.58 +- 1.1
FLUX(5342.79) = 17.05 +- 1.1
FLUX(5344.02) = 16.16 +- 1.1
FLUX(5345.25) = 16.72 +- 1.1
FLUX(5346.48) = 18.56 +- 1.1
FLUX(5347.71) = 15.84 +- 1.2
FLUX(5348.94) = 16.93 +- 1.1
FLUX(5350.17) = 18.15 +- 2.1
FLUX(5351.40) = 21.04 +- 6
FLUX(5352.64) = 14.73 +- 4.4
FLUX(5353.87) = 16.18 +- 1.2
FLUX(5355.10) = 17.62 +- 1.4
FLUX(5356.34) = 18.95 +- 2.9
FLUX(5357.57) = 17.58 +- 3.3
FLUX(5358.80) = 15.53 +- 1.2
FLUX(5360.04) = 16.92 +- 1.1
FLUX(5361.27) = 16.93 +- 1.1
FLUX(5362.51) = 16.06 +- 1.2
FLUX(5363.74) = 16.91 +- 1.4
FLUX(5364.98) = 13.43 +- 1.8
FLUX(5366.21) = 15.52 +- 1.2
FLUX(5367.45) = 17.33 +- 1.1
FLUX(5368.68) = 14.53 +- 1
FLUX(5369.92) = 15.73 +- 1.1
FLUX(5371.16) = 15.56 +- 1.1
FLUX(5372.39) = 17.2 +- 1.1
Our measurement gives 1.7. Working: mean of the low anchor 17.2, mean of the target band 16.3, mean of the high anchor 17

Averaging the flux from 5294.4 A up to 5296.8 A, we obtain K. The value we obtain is 15.6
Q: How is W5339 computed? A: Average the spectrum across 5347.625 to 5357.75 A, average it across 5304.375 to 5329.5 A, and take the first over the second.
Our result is 1.1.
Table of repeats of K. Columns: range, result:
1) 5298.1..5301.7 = 16.6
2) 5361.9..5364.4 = 16.4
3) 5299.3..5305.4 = 16.6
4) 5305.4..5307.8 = 17.4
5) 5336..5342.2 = 16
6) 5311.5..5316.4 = 17.5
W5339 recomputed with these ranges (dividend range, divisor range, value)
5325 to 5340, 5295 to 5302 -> 0.97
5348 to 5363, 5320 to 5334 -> 1.15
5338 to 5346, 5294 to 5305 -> 1.00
